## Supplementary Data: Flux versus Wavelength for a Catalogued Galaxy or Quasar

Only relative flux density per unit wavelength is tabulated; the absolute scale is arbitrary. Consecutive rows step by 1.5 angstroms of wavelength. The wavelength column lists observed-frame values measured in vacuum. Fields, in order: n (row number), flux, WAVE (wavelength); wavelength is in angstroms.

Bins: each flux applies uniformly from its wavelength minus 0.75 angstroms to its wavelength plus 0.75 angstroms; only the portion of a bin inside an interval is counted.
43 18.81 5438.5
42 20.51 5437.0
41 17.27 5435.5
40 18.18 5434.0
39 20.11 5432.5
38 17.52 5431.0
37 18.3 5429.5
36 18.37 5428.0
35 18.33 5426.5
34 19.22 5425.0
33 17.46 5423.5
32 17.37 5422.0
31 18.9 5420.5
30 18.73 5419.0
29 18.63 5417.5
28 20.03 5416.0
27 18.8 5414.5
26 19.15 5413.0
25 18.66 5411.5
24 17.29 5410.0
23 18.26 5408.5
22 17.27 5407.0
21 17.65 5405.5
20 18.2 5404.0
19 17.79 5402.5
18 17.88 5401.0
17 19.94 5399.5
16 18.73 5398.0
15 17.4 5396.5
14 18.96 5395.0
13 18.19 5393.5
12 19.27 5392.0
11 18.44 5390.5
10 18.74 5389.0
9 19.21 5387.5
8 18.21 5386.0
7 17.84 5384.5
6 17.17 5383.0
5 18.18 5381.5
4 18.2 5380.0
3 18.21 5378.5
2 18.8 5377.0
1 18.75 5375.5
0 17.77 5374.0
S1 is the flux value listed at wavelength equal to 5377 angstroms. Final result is 18.8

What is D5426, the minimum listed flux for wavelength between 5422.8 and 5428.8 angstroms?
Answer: 17.46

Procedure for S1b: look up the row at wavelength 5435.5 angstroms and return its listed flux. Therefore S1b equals 17.27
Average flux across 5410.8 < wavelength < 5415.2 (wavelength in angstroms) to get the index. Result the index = 18.9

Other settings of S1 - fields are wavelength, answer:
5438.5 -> 18.81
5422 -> 17.37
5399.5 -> 19.94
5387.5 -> 19.21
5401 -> 17.88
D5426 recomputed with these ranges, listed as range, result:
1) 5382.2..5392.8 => 17.17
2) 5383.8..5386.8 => 17.84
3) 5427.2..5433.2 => 17.52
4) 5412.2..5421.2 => 18.63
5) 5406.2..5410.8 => 17.27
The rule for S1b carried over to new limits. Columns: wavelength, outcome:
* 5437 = 20.51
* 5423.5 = 17.46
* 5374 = 17.77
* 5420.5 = 18.9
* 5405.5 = 17.65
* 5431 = 17.52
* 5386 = 18.21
